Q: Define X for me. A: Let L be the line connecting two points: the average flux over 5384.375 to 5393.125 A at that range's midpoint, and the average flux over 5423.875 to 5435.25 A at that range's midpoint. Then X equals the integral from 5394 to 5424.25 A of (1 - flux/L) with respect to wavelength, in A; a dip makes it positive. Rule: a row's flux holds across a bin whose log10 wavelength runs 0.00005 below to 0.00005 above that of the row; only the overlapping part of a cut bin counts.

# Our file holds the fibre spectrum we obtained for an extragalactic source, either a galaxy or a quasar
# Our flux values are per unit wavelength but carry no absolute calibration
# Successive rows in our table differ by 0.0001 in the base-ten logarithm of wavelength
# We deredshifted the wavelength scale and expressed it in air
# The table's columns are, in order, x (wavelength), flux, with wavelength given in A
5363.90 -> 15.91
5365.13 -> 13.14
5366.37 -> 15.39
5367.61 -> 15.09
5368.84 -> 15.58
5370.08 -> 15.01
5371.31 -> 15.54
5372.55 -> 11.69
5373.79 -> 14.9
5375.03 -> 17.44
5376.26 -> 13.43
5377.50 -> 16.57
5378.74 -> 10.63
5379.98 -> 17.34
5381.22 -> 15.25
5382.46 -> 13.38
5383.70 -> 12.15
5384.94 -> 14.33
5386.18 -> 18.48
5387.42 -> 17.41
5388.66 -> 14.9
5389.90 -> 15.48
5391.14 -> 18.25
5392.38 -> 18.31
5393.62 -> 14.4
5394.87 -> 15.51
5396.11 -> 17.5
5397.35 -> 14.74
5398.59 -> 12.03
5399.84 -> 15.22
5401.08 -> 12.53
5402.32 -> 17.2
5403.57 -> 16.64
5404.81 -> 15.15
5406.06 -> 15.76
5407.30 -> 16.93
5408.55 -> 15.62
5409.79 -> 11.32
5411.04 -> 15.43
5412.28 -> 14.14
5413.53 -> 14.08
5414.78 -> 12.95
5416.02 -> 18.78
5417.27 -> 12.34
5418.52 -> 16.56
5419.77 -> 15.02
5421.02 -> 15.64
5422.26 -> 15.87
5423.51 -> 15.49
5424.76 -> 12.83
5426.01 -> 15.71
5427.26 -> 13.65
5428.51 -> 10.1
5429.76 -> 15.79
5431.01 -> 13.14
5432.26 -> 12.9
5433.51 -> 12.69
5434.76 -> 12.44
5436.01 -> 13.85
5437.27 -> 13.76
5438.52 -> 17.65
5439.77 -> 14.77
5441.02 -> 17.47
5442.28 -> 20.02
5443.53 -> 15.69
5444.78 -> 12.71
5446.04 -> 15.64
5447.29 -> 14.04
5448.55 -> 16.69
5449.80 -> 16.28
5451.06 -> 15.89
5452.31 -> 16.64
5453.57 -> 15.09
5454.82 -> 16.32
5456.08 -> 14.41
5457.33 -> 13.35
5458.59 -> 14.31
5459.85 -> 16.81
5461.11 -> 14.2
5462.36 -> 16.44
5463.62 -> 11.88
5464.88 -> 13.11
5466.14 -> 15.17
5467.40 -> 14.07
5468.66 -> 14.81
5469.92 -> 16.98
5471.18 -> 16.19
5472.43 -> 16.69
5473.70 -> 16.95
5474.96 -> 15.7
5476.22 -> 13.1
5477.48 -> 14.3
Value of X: -0.20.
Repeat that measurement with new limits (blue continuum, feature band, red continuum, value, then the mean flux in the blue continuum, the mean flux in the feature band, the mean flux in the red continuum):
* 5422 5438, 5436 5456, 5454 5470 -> -2.3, 13.7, 15.8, 14.7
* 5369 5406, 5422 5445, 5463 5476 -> 0.9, 15.2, 14.6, 15.1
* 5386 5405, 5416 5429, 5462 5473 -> 0.8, 15.8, 14.6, 15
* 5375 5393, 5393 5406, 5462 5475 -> 0.3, 15.5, 15.1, 15.2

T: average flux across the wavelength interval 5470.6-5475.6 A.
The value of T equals 16.4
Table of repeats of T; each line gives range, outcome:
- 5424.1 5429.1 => 13.1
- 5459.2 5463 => 15.8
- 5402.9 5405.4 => 15.9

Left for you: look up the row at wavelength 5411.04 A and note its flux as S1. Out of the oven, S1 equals 15.43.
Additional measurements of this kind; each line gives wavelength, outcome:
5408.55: 15.62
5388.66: 14.9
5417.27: 12.34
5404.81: 15.15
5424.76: 12.83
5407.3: 16.93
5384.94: 14.33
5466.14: 15.17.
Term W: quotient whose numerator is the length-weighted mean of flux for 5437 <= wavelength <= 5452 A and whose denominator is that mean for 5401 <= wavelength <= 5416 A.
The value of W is 1.06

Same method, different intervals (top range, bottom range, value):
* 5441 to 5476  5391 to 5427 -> 1.02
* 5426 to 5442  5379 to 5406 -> 0.92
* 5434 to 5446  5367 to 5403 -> 1.01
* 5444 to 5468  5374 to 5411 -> 0.97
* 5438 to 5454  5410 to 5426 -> 1.08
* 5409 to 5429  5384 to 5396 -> 0.89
